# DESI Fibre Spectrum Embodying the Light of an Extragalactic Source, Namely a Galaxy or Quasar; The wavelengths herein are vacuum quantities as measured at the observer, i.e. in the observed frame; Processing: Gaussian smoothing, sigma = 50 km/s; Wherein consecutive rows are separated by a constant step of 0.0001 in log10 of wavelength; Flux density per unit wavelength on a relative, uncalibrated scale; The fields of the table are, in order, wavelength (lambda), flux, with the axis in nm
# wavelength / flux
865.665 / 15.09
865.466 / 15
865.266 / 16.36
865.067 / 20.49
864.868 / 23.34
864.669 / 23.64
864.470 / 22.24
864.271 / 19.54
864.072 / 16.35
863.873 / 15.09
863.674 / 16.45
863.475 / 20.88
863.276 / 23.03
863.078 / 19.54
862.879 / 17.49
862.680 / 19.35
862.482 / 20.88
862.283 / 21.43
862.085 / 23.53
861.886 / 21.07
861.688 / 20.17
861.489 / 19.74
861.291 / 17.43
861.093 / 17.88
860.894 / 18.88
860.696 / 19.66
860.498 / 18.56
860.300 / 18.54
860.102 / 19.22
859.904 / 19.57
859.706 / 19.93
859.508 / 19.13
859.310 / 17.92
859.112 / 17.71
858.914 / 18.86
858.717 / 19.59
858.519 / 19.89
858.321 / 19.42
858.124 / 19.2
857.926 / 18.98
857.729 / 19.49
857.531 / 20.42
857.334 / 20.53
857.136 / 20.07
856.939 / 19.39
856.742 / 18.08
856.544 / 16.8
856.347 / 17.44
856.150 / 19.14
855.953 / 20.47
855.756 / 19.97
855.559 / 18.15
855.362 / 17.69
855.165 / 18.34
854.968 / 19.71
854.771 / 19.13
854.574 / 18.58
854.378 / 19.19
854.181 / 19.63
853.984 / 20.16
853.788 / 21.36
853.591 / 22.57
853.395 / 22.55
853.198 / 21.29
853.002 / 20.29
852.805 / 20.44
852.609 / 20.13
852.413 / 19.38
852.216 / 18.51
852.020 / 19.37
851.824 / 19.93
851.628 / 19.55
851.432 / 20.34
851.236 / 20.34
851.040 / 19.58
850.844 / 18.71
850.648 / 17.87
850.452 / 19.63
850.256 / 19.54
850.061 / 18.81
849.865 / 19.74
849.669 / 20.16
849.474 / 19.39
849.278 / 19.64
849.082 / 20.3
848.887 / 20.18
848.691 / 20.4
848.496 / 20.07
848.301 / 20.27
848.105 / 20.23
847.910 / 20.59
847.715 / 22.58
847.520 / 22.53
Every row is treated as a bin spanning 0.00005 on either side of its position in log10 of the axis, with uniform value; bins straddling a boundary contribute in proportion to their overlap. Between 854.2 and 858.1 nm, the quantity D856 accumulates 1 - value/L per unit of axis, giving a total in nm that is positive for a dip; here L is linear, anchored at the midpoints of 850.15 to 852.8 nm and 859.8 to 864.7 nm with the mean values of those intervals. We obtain 0.09 nm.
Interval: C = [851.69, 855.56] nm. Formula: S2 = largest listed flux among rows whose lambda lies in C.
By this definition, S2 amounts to 22.57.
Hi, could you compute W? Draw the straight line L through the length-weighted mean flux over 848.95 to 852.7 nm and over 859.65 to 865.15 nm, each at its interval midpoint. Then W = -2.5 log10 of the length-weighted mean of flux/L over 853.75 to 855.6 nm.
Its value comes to 0.03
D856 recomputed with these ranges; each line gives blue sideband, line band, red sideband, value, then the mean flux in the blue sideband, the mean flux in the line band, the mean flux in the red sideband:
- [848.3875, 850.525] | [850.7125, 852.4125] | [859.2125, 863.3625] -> 0.02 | 19.8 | 19.5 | 19.7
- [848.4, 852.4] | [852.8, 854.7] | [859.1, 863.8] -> -0.10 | 19.6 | 20.6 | 19.5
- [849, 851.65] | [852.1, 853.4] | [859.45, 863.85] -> -0.04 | 19.5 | 20.2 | 19.6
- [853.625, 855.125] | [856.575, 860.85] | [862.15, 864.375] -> 0.06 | 19.7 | 19.2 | 19.2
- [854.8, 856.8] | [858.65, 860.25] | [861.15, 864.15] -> 0.01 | 18.6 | 19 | 19.5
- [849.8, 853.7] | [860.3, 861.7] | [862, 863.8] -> 0.09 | 19.9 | 18.8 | 20.2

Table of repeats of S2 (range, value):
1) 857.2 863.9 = 23.53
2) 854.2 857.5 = 20.53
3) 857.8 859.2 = 19.89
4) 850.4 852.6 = 20.34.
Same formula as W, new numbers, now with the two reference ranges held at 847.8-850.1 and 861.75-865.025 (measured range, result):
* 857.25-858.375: 0.03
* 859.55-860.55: 0.06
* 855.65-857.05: 0.08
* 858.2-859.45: 0.07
